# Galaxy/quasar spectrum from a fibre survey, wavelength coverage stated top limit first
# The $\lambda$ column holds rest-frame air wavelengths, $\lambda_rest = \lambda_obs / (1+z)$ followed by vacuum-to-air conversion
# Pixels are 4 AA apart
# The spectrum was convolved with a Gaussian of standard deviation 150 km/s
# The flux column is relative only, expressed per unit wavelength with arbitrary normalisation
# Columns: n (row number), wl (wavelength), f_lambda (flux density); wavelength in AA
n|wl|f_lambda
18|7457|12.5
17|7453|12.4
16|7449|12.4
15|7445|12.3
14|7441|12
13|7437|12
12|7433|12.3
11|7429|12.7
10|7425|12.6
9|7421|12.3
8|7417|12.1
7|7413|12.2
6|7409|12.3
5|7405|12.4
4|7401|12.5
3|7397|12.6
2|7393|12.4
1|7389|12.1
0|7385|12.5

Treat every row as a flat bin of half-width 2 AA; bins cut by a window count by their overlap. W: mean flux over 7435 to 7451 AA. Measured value 12.2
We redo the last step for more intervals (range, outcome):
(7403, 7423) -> 12.3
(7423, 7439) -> 12.4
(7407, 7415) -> 12.2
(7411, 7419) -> 12.1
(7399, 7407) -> 12.4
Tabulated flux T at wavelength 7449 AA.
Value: 12.4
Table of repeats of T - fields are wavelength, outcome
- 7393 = 12.4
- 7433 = 12.3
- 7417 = 12.1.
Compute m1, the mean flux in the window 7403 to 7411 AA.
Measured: 12.4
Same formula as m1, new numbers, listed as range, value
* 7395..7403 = 12.6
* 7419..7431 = 12.5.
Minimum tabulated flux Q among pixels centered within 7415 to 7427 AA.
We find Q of 12.1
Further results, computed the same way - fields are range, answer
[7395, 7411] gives 12.3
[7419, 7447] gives 12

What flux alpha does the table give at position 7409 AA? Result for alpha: 12.3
